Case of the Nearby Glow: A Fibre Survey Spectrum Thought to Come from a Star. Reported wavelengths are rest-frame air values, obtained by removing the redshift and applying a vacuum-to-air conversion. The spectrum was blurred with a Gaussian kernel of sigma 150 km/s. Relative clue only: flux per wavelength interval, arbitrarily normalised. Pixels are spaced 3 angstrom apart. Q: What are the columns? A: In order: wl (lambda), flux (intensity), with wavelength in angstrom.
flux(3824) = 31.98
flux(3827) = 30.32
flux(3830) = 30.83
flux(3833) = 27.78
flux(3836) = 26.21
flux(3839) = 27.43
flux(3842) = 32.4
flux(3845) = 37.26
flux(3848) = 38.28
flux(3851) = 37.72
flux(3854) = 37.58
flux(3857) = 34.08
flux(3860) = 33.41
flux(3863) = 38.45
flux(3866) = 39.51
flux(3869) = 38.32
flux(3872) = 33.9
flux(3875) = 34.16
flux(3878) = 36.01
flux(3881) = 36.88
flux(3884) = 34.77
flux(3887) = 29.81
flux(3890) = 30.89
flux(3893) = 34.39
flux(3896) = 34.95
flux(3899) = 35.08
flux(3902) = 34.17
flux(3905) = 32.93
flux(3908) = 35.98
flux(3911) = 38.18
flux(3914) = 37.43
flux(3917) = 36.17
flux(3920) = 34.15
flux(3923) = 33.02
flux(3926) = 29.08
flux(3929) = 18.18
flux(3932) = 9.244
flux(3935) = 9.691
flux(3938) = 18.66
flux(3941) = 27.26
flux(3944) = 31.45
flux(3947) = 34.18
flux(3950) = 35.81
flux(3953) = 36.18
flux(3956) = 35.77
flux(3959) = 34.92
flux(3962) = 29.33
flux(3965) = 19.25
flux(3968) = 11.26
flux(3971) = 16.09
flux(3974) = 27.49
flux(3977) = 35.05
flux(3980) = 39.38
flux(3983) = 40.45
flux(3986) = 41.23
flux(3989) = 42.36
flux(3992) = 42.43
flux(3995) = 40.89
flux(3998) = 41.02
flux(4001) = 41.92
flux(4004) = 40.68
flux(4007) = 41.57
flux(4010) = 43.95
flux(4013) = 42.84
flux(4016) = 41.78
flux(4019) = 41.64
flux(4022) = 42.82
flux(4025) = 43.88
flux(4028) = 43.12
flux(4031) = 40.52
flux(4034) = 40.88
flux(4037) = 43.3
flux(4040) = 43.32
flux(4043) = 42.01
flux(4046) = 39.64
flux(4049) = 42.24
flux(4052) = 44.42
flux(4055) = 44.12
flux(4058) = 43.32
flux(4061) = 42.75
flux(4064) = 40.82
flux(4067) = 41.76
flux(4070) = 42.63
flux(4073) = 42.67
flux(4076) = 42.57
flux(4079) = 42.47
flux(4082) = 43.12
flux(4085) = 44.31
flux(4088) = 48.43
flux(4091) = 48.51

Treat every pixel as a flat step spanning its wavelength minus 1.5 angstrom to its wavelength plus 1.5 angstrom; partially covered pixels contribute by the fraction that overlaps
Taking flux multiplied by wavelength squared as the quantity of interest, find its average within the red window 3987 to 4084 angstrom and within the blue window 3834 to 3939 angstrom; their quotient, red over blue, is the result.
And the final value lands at 1.42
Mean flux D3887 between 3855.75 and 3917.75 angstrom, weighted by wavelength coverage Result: 35.2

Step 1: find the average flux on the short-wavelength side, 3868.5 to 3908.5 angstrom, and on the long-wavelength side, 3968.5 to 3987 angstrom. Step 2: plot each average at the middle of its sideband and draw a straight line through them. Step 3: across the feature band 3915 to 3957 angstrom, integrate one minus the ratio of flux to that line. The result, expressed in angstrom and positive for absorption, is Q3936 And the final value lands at 6.6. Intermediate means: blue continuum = 34.3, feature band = 27.8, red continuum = 31.9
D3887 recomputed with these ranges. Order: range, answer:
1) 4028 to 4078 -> 42.3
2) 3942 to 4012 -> 34.9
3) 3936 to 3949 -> 27.5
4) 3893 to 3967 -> 30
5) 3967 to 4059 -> 39.7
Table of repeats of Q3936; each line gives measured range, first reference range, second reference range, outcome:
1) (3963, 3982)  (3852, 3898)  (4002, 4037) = 6.99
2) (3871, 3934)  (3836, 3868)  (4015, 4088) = 8.25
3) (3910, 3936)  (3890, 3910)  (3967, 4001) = 5.40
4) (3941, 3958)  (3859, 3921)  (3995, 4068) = 1.85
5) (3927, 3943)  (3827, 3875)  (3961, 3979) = 5.43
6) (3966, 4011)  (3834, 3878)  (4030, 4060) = 4.64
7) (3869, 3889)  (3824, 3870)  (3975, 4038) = 0.50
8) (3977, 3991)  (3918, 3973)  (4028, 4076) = -3.72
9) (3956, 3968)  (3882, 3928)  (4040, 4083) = 3.32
